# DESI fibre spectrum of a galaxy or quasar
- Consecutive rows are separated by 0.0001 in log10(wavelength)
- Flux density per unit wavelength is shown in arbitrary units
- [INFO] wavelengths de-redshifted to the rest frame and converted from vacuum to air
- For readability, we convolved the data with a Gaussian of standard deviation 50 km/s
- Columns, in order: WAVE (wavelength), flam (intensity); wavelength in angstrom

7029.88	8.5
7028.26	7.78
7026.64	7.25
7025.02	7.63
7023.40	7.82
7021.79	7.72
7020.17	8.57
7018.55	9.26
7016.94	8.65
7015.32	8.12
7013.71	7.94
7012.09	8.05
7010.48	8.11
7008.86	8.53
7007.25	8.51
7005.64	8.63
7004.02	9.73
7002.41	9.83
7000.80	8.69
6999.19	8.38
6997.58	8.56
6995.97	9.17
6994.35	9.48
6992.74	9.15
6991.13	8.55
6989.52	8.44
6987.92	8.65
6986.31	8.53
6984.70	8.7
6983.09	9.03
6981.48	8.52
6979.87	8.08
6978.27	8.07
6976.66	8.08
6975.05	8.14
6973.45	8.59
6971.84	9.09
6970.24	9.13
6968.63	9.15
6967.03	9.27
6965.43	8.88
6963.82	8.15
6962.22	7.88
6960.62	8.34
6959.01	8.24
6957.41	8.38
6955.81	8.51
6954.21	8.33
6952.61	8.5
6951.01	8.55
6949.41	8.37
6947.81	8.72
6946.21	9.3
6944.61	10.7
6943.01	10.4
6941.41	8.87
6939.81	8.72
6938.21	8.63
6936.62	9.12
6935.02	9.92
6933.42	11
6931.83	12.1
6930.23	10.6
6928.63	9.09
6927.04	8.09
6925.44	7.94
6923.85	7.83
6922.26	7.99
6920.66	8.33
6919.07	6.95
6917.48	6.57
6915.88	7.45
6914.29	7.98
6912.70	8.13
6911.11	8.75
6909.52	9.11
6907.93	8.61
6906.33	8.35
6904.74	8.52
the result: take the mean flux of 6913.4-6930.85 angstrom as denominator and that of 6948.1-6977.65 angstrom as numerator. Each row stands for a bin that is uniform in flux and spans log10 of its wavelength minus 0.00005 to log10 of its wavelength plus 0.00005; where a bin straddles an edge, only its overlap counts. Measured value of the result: 1.06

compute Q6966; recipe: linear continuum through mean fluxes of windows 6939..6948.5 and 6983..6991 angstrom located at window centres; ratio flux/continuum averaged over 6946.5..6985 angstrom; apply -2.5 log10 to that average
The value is 0.06 mag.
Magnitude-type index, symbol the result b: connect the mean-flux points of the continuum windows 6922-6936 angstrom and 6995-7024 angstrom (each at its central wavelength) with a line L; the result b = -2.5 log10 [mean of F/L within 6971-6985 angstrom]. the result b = 0.056 mag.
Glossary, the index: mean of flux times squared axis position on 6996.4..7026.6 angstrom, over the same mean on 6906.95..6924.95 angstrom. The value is 1.1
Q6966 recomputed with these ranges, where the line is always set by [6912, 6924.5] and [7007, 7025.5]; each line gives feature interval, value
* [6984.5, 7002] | -0.087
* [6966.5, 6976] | -0.117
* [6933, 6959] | -0.162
